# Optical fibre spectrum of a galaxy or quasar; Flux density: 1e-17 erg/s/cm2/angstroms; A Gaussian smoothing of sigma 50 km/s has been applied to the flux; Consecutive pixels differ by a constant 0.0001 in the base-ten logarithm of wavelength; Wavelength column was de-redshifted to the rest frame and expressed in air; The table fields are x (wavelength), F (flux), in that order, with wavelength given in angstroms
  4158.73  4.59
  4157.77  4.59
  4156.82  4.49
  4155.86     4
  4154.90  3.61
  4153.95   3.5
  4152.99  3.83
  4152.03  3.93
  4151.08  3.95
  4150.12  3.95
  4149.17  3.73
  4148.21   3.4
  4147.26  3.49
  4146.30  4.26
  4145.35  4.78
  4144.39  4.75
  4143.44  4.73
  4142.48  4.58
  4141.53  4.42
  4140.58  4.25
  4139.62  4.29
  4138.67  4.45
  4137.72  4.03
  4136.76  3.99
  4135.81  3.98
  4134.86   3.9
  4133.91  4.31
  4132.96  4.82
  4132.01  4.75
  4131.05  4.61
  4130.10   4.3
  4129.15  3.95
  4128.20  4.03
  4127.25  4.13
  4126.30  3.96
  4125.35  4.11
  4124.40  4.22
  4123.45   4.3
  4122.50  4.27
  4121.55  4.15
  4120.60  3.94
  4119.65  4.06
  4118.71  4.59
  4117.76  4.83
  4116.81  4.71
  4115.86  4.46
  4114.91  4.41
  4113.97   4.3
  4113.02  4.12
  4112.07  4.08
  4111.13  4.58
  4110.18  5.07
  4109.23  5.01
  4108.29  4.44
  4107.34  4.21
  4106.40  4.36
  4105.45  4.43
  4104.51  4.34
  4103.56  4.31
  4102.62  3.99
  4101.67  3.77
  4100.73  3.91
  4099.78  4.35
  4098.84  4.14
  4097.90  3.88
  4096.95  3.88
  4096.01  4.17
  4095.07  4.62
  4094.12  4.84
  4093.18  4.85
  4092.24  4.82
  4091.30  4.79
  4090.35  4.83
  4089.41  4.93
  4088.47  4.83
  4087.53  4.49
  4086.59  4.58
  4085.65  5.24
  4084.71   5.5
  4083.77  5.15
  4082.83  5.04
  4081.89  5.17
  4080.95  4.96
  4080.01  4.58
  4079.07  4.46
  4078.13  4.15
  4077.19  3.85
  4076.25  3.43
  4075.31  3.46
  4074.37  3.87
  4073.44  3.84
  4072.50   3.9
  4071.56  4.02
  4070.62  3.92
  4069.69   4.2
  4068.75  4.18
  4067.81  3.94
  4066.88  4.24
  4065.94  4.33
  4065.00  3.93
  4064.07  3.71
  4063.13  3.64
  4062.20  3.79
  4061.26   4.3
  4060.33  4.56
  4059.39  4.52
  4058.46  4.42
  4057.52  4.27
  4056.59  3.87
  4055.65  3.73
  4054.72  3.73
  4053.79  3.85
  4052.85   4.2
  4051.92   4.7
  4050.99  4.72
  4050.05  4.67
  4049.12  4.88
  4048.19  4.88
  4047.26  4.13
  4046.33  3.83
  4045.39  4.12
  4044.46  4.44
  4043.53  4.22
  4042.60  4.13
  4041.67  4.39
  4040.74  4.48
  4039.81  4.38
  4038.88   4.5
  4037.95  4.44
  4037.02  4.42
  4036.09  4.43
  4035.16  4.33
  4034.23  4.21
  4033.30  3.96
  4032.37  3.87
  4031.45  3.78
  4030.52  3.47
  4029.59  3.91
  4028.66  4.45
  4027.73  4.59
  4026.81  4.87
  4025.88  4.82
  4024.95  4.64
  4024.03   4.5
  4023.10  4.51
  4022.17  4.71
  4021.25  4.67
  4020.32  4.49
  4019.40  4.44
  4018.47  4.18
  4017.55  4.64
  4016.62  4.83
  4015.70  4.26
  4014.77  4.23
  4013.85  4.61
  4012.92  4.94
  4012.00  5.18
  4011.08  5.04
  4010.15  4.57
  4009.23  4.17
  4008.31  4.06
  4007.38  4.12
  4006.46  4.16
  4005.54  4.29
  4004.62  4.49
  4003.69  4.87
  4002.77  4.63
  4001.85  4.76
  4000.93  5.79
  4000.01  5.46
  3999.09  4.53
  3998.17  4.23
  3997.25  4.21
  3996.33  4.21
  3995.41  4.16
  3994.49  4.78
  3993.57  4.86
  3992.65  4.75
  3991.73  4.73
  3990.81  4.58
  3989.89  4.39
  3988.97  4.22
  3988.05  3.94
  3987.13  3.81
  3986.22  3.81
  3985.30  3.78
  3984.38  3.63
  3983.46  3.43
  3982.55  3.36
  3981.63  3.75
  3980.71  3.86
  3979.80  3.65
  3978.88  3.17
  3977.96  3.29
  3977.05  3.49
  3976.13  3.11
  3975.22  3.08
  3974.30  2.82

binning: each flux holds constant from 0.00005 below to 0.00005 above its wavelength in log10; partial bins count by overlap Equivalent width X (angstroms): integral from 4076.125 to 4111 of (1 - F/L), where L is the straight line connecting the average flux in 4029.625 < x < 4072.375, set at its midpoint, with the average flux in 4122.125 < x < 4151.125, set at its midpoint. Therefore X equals -2.7 angstroms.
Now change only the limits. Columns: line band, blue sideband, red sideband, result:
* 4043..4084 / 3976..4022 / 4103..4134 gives 1.15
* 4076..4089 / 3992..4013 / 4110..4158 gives -0.94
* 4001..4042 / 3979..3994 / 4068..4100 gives -2.84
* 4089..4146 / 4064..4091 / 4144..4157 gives -3.00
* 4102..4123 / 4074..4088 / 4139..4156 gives -0.34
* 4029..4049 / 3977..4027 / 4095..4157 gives 0.47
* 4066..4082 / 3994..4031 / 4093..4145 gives 1.10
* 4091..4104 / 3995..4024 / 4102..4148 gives 0.24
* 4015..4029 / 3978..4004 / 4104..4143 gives -1.00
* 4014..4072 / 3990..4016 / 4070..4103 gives 2.86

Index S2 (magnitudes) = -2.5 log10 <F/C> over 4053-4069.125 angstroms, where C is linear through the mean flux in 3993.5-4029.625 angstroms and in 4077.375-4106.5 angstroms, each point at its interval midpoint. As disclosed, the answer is 0.13 mag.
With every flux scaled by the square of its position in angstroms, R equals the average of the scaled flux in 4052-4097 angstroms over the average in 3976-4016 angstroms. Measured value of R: 1.1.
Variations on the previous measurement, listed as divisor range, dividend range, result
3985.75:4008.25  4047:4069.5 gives 0.97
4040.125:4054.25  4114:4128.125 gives 1.02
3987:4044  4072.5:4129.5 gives 1.03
